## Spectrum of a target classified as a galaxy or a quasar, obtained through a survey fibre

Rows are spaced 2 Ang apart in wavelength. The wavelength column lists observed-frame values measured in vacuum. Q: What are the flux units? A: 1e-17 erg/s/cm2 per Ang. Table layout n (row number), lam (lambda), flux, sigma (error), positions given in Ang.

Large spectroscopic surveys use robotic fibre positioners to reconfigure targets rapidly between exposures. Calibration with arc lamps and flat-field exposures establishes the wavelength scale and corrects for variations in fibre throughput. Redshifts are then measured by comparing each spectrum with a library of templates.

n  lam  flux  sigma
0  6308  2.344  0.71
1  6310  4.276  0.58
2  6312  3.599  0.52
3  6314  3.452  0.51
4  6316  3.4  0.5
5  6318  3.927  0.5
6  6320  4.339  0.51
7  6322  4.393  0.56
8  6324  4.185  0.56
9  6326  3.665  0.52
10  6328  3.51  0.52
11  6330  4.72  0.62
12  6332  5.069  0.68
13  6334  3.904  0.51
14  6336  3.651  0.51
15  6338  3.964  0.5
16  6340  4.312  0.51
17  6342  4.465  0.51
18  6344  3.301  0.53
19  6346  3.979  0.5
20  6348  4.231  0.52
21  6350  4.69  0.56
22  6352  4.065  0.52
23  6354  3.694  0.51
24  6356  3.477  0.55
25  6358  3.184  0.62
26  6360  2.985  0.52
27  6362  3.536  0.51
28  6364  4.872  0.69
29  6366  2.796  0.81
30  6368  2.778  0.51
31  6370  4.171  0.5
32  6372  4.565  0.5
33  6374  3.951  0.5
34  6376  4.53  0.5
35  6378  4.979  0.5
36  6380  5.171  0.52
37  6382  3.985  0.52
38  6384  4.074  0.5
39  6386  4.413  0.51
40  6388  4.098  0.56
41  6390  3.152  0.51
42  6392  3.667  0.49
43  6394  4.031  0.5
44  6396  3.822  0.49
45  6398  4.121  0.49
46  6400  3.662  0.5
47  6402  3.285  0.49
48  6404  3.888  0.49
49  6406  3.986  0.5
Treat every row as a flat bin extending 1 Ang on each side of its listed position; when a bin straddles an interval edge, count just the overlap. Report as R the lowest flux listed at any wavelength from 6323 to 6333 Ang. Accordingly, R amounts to 3.51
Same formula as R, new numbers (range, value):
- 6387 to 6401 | 3.152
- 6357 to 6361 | 2.985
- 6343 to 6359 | 3.184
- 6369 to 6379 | 3.951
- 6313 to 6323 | 3.4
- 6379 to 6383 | 3.985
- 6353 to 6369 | 2.778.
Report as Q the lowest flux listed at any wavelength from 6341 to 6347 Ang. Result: 3.301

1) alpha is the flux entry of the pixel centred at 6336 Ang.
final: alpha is 3.651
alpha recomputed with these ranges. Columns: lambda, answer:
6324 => 4.185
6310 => 4.276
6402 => 3.285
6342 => 4.465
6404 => 3.888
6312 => 3.599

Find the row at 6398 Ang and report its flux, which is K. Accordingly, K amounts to 4.121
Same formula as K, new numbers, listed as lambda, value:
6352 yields 4.065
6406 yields 3.986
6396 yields 3.822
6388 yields 4.098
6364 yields 4.872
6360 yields 2.985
